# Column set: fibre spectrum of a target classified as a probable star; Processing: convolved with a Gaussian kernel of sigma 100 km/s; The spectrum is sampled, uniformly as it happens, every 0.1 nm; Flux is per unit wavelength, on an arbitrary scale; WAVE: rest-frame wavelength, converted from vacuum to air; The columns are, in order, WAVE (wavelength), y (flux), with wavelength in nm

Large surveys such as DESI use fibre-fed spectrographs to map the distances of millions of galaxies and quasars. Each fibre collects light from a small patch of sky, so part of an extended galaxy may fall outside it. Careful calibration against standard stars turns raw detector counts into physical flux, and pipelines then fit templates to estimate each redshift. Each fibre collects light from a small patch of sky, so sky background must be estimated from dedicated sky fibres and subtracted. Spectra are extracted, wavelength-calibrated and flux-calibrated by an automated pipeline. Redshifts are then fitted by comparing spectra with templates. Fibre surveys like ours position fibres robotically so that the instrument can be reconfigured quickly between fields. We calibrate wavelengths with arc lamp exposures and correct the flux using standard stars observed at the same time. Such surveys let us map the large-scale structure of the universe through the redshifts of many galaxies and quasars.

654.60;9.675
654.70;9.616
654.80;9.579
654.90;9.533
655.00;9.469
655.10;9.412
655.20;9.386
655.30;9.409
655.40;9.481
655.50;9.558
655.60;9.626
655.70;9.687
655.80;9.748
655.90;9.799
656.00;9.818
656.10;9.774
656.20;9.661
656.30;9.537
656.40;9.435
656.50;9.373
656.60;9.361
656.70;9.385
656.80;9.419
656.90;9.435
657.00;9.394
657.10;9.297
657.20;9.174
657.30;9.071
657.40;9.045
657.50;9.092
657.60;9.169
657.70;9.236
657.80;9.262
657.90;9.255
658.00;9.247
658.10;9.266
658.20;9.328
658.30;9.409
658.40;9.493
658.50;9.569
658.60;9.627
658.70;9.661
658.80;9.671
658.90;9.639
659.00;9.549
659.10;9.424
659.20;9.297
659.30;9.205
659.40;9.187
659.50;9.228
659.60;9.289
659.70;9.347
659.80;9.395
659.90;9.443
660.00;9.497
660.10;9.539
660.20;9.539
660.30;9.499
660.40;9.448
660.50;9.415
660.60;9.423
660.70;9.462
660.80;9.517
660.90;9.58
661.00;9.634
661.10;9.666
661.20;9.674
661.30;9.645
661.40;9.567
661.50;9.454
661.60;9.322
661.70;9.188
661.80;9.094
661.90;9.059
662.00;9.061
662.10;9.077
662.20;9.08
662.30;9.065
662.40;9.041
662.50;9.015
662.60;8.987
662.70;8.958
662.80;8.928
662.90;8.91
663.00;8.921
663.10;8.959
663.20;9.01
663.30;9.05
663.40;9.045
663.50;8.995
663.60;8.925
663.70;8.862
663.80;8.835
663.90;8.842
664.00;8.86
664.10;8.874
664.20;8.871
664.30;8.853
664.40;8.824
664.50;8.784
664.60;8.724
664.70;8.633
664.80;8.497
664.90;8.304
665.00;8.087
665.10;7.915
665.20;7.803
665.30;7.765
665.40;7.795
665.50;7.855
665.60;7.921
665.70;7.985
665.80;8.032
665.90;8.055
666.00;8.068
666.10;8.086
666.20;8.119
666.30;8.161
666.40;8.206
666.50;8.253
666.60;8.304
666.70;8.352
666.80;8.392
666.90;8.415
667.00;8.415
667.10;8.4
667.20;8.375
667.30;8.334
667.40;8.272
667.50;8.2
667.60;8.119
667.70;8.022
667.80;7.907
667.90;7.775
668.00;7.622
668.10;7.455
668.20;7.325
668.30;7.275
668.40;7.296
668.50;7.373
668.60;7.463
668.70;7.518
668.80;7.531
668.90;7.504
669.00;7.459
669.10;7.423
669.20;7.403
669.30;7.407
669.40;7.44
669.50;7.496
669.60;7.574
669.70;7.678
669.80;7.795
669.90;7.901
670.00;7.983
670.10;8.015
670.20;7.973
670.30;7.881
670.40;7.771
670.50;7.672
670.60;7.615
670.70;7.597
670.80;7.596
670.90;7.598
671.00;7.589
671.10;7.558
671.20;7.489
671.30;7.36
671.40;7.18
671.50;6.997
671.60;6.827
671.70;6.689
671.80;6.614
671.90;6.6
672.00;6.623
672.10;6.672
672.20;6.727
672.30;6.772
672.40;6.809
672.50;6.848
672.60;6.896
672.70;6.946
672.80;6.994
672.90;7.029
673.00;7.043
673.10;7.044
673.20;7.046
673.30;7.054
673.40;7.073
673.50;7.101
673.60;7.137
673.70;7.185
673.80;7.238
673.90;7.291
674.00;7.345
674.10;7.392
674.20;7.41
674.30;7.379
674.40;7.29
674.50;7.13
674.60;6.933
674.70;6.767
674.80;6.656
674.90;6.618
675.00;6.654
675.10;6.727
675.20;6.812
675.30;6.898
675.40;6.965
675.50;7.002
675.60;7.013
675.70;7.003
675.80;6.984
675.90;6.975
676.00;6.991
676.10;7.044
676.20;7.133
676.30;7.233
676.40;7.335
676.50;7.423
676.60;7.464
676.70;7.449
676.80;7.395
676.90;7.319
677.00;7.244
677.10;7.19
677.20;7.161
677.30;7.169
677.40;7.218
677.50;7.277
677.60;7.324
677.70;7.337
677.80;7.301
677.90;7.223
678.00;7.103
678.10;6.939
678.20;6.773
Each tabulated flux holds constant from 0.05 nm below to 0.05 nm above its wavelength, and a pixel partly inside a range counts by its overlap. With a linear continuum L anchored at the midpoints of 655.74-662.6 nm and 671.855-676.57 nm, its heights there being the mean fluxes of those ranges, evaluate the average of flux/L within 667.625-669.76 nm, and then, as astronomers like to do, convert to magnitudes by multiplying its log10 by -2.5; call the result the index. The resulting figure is 0.05 mag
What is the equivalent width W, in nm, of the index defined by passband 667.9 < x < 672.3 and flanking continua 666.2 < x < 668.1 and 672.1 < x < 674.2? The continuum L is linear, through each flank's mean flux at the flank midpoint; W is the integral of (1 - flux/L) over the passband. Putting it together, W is 0.12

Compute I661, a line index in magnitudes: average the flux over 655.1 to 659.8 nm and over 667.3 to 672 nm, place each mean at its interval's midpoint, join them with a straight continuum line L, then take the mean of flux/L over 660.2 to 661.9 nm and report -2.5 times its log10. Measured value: -0.07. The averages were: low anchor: 9.42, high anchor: 7.54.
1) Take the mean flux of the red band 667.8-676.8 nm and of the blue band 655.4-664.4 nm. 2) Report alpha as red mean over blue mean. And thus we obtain 0.8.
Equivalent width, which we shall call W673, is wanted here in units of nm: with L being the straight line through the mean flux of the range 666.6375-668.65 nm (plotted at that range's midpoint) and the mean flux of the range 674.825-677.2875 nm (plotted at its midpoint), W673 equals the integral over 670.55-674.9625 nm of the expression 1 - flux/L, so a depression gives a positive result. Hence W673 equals 0.20 nm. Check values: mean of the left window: 7.94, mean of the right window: 7.08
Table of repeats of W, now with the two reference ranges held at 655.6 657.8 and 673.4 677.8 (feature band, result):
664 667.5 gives 0.014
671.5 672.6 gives 0.120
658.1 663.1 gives -0.219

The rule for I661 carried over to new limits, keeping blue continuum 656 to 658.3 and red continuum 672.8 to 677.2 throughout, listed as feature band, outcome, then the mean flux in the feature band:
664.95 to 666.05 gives 0.05 mag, 7.93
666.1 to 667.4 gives -0.02 mag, 8.3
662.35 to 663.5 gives -0.05 mag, 8.98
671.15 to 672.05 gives 0.09 mag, 6.93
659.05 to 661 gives -0.05 mag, 9.41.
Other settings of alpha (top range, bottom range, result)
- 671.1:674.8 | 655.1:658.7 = 0.75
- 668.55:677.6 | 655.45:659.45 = 0.77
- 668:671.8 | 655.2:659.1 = 0.79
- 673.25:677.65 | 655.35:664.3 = 0.77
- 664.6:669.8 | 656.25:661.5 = 0.84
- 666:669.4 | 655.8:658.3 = 0.84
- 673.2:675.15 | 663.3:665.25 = 0.82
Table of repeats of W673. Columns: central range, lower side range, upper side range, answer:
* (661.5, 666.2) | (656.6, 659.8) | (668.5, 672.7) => -0.13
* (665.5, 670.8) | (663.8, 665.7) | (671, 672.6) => -0.11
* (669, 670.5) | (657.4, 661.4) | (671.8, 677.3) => 0.02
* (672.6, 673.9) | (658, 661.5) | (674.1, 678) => 0.08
